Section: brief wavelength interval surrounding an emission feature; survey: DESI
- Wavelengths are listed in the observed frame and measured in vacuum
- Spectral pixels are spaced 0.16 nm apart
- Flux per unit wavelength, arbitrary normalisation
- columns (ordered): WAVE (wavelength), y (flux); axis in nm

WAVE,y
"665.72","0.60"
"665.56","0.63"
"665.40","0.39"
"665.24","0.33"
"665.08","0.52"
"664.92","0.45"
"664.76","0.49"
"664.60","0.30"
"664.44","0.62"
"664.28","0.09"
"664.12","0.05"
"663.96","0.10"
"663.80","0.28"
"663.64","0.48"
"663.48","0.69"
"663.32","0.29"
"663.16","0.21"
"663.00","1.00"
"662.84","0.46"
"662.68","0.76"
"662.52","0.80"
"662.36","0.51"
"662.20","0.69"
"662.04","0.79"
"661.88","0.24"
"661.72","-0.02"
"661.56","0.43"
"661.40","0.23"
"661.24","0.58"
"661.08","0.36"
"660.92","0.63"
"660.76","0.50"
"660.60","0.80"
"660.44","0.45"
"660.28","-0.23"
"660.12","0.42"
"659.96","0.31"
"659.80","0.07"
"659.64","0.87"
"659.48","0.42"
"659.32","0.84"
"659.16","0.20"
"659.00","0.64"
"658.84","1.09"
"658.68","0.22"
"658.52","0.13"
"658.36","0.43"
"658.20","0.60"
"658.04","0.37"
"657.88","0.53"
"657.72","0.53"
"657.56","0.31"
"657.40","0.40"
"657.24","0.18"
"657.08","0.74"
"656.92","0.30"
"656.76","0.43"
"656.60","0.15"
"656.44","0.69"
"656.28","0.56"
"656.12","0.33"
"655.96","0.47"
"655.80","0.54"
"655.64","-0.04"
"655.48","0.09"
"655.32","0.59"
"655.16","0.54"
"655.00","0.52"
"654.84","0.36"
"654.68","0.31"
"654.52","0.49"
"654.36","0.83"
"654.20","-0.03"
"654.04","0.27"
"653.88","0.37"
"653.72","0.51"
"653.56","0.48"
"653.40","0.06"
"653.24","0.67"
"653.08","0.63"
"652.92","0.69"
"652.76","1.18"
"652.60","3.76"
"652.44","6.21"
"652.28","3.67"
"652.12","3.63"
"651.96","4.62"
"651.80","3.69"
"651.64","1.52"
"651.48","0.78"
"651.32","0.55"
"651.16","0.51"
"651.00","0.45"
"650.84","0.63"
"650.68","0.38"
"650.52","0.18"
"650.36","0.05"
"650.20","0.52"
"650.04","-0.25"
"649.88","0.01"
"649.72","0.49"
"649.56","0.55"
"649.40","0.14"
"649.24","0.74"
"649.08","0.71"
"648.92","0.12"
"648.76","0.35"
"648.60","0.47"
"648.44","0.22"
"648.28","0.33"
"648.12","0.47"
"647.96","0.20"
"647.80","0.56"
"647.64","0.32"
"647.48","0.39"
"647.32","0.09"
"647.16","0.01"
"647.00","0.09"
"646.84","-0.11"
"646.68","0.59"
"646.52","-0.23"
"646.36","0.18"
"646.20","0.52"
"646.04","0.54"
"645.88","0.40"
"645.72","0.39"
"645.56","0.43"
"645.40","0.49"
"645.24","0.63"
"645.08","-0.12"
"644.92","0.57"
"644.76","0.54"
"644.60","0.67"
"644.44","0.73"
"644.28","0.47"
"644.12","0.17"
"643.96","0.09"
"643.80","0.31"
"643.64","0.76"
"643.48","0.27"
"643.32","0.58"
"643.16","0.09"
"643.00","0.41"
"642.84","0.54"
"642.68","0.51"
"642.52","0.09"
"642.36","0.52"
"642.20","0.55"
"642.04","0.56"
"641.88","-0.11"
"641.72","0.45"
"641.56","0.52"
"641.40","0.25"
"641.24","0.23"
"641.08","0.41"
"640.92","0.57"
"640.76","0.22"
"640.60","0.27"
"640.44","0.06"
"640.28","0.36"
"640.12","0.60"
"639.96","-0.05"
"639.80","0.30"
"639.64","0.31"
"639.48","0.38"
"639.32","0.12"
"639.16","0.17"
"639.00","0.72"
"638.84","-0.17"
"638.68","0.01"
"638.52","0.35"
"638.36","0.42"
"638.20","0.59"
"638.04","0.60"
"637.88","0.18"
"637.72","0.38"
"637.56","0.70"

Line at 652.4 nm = [O II]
